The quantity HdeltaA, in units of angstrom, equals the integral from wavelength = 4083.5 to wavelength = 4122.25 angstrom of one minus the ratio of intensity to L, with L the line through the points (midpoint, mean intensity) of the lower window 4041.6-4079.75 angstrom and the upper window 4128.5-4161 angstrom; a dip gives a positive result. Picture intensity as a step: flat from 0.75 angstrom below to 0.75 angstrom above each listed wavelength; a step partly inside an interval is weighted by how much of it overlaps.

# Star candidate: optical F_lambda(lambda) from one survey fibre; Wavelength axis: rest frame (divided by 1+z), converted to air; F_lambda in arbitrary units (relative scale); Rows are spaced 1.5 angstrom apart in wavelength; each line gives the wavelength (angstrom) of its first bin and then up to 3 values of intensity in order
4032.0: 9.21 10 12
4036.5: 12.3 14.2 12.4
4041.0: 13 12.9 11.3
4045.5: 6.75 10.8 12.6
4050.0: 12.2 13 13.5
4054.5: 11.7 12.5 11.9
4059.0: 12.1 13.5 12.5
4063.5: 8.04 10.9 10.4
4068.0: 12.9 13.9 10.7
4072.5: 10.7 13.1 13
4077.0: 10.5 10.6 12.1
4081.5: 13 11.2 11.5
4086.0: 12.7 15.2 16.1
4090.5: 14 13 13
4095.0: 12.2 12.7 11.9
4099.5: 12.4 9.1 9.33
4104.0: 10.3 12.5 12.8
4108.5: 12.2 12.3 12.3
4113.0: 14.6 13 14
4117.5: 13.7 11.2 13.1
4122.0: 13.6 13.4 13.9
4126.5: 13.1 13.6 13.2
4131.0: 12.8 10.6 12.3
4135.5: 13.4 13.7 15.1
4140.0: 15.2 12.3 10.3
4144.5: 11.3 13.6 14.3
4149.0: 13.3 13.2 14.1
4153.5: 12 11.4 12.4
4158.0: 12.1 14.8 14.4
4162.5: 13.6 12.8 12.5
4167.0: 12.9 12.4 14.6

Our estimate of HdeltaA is -0.9 angstrom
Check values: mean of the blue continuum 11.7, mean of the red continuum 13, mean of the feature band 12.6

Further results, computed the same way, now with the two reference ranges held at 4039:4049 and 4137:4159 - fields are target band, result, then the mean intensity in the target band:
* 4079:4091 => -1.2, 13.2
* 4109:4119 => -0.6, 13.1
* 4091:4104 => 0.5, 11.7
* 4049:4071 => -0.9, 12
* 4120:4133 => -0.5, 13.1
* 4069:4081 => 0.0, 11.8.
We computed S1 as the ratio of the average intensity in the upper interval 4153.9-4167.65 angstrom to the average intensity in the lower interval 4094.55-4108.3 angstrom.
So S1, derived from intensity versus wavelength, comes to 1.1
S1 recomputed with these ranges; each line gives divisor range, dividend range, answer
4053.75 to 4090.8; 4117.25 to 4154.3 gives 1.07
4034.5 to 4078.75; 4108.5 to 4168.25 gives 1.10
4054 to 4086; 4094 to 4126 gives 1.05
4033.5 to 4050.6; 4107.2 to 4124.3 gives 1.11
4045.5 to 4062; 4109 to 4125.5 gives 1.09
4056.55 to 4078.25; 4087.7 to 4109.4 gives 1.05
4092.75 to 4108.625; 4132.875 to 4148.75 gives 1.12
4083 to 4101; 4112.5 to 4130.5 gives 1.03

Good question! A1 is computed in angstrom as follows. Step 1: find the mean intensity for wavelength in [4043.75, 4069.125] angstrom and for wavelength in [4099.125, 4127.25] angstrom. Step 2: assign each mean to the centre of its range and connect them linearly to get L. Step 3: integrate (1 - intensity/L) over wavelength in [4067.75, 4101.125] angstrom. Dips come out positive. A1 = -1.22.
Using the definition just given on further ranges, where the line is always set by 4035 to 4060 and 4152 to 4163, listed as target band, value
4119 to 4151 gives -0.59 angstrom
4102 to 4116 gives 0.35 angstrom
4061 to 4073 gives 0.92 angstrom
